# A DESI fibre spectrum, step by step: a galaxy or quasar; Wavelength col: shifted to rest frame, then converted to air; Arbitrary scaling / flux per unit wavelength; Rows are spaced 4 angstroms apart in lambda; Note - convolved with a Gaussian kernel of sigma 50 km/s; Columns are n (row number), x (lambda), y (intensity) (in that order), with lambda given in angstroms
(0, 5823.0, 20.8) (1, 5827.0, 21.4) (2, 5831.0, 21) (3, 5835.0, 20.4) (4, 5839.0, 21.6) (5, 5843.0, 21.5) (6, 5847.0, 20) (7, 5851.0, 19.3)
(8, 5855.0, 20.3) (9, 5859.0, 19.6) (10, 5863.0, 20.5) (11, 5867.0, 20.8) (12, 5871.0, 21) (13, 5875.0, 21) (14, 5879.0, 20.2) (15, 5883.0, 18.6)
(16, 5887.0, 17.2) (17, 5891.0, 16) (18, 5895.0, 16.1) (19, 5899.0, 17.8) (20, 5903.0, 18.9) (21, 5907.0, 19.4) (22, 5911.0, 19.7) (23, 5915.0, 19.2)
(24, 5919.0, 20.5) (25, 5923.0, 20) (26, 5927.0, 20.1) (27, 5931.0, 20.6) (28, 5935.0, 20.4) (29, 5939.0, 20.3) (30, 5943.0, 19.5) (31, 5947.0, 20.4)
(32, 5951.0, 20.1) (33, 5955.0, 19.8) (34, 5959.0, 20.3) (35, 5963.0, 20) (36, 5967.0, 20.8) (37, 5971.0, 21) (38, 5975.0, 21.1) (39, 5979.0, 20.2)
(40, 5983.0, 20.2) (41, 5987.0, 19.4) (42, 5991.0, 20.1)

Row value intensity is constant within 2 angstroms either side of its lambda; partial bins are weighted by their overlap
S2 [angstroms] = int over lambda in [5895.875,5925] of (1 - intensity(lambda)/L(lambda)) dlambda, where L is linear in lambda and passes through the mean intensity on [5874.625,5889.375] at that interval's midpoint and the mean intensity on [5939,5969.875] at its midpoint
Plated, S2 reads 0.32 angstroms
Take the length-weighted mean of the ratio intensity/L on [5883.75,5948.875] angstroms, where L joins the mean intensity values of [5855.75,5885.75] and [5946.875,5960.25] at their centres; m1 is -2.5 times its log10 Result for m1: 0.06 mag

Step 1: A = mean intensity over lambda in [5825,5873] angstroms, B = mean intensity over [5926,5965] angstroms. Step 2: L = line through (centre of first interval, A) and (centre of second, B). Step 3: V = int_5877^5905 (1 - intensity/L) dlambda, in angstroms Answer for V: 3.5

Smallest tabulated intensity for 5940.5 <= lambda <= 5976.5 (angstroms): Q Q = 19.5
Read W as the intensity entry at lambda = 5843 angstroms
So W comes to 21.5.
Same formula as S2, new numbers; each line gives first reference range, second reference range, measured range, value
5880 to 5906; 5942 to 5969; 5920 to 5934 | -0.9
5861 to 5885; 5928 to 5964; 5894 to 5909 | 1.5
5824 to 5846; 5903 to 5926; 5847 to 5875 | 0.5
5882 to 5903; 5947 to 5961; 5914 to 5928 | -1.1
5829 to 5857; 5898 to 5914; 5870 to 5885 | -0.3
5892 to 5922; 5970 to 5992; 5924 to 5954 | -1.2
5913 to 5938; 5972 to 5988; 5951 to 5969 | 0.0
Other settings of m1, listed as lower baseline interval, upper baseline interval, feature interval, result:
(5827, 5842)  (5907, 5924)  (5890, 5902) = 0.190 mag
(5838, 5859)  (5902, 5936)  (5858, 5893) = 0.043 mag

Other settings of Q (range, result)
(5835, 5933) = 16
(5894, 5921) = 16.1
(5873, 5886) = 18.6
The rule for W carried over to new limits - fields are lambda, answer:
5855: 20.3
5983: 20.2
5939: 20.3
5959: 20.3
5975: 21.1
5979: 20.2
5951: 20.1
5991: 20.1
